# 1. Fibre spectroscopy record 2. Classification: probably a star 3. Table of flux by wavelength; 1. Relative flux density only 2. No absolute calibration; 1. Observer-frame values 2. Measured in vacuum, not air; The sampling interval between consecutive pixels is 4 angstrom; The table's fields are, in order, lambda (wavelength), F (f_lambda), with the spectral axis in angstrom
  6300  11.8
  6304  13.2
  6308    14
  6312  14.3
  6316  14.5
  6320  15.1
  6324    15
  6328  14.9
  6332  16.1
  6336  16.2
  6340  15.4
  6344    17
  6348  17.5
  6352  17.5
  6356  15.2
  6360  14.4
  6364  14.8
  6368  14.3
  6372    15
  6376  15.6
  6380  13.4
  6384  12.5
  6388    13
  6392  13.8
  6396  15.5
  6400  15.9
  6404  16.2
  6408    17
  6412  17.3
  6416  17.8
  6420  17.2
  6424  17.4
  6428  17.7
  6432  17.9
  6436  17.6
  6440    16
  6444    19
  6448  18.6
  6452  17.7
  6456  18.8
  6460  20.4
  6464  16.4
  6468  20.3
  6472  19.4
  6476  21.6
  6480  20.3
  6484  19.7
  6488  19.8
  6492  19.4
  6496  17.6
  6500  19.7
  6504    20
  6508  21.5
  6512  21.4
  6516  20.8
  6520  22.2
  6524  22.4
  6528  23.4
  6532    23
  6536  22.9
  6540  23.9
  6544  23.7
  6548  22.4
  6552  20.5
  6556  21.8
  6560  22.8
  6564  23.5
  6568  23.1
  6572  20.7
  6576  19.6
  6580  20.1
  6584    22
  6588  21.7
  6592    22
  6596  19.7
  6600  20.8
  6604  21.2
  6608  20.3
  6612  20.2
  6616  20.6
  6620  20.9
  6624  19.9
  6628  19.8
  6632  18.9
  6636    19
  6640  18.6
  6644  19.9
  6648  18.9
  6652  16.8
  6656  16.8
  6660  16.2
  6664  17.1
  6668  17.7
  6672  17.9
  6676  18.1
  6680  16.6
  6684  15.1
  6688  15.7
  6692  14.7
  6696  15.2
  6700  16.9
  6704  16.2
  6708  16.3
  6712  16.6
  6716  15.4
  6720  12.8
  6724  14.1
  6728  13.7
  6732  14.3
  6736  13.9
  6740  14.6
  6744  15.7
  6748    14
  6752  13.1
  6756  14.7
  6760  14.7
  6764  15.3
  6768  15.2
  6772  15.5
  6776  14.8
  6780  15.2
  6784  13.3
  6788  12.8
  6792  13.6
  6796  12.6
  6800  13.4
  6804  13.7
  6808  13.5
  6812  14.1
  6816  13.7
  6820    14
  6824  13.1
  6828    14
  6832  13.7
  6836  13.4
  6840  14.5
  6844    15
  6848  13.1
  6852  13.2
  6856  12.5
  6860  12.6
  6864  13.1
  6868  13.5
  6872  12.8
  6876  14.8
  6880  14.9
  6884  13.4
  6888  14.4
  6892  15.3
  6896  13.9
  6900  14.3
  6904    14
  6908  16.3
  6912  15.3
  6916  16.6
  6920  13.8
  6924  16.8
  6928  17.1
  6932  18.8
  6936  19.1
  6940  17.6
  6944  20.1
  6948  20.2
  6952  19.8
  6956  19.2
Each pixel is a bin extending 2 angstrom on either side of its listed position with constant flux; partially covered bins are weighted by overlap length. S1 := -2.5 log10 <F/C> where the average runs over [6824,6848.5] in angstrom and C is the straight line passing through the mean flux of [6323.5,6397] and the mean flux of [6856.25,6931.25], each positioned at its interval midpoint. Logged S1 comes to 0.057 mag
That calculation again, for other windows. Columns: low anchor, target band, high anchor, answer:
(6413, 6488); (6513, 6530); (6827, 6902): -0.24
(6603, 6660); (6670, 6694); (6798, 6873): 0.10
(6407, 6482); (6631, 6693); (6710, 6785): -0.11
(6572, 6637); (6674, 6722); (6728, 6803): 0.07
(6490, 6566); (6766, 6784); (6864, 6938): 0.16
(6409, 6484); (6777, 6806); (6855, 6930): 0.14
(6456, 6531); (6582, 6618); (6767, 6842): -0.16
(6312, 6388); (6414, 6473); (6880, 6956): -0.18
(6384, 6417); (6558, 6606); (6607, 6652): -0.15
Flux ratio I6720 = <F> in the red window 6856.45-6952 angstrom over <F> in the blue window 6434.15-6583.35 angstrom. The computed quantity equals 0.8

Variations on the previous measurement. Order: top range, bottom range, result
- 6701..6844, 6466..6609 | 0.67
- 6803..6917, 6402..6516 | 0.75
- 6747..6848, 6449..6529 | 0.70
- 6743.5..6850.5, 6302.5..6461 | 0.88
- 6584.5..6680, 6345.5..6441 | 1.21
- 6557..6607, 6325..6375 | 1.37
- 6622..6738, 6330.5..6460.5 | 1.02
